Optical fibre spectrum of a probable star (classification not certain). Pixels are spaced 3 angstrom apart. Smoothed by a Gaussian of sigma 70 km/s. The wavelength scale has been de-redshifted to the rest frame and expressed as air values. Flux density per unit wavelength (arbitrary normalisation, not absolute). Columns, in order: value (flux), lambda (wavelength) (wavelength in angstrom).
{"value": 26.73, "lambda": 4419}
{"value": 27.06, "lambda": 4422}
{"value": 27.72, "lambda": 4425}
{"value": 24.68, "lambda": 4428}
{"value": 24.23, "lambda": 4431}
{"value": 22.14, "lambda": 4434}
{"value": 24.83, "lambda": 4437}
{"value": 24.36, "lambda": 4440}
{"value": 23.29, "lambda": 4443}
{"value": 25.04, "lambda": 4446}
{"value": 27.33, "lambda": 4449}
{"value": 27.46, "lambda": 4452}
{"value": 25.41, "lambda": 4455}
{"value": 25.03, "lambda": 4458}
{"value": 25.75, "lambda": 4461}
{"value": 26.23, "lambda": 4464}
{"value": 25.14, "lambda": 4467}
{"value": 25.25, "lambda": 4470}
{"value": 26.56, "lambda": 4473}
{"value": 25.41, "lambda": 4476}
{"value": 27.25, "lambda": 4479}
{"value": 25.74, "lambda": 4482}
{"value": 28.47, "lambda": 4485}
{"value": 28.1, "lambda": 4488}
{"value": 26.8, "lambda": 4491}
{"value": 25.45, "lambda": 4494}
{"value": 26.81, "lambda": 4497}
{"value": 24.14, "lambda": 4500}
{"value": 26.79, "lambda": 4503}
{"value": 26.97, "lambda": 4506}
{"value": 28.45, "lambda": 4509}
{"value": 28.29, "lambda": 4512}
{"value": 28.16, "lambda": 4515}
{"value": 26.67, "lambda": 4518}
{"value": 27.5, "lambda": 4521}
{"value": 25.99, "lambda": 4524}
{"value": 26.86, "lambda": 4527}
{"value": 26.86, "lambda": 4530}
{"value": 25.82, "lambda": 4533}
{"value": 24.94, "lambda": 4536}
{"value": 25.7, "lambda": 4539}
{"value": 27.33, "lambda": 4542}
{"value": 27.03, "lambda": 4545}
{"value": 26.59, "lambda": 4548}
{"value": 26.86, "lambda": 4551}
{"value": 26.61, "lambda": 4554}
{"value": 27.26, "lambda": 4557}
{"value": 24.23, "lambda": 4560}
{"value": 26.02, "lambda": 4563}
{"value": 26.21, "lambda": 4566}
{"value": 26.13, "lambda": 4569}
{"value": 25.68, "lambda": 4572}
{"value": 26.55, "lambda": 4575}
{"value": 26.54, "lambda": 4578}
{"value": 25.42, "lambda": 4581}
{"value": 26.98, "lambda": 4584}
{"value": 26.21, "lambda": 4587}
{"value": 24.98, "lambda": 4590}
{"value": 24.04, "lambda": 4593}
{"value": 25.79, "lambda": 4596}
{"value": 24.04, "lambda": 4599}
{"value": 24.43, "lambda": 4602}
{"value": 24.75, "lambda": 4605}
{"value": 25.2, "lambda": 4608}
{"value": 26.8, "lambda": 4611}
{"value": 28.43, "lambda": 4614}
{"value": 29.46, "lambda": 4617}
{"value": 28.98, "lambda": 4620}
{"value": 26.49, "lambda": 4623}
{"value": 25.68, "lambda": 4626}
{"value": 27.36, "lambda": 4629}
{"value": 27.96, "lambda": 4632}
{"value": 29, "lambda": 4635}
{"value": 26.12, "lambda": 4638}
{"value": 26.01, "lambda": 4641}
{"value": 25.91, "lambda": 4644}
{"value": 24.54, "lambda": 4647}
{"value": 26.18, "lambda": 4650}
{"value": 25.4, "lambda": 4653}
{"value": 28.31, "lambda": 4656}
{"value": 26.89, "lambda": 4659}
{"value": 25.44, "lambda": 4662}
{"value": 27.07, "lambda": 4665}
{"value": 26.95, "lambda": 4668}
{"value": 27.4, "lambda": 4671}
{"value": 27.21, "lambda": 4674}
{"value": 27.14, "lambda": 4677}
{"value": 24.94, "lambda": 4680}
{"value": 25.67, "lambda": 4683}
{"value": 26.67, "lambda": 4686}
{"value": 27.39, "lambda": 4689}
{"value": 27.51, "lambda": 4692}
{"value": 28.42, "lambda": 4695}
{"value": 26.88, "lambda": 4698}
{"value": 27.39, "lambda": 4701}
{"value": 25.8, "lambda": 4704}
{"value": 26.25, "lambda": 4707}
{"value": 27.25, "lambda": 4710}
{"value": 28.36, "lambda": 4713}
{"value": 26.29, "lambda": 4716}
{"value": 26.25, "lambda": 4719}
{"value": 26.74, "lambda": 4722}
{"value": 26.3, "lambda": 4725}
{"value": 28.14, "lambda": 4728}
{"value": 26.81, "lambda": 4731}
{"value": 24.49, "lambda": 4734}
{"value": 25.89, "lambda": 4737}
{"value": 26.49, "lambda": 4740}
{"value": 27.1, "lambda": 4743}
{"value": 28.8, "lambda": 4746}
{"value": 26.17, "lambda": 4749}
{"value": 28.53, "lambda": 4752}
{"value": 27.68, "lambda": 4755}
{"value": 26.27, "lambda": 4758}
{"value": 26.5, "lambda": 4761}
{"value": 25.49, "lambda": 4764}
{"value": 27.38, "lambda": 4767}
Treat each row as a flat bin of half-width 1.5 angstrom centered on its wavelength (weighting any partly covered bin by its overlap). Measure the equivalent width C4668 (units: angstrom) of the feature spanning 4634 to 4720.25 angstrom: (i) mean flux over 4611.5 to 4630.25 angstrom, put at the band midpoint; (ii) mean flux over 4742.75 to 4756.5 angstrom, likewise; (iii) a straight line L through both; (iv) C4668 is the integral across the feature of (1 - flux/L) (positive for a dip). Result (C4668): 3.1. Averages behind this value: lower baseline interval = 27.7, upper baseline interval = 27.7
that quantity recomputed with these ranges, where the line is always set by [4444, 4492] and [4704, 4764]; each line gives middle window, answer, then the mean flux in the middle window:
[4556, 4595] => 0.94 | 25.8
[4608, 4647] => -0.84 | 27.2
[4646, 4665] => 0.29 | 26.2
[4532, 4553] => 0.06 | 26.3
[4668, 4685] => 0.10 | 26.5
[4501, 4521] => -0.84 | 27.5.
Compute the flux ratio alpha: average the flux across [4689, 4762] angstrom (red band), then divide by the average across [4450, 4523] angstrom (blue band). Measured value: 1.0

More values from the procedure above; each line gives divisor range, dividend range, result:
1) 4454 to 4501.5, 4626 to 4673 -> 1.02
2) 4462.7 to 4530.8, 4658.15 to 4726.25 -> 1.00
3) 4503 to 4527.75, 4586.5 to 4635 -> 0.96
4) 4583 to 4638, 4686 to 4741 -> 1.01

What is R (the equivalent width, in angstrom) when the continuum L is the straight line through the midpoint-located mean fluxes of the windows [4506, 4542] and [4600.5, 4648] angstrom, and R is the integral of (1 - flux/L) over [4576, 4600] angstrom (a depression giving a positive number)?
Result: 1.1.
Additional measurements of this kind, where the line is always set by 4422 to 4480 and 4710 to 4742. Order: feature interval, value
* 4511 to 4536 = -1.08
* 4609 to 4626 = -1.03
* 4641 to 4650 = 0.26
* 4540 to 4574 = -0.59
